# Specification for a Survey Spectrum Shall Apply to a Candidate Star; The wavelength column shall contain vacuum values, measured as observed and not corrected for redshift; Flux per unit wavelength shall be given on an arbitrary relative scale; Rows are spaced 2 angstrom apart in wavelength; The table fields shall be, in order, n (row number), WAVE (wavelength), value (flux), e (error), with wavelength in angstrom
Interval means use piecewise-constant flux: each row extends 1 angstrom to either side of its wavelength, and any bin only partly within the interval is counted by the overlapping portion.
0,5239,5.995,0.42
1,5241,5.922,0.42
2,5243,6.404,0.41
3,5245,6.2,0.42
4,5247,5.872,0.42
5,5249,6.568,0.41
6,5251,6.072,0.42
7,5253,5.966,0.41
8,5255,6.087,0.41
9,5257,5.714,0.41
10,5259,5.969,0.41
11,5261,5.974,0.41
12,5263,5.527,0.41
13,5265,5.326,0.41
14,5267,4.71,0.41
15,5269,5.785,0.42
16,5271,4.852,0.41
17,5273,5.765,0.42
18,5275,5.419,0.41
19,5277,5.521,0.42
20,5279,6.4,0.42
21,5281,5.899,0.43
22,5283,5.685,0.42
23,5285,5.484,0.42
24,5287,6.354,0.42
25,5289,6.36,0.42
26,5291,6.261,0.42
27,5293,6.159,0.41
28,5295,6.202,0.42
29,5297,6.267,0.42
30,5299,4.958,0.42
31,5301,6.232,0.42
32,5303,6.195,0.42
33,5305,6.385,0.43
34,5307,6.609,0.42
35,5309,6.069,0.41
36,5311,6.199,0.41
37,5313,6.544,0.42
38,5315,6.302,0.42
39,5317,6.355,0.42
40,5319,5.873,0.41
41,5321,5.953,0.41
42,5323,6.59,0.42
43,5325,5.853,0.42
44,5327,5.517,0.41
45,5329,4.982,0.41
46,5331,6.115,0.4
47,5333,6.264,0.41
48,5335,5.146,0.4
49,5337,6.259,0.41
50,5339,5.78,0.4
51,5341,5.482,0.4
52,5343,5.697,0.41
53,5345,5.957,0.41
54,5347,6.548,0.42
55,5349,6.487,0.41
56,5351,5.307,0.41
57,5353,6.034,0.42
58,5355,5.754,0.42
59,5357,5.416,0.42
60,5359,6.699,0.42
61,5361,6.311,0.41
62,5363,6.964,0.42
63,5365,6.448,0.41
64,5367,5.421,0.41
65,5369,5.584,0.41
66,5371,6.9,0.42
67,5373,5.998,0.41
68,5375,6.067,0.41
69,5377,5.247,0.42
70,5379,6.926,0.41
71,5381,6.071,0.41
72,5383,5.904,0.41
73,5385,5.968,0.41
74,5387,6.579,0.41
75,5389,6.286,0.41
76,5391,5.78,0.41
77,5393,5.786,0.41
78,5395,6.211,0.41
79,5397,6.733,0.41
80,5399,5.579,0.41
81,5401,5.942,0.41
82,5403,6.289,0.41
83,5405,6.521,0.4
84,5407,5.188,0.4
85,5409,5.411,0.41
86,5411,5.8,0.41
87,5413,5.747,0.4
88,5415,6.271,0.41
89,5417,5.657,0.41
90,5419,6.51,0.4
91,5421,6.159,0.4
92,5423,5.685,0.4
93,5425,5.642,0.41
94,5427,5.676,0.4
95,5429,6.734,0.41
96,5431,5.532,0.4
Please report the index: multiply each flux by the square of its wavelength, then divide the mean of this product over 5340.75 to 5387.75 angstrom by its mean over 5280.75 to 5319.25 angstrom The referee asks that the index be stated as 1.02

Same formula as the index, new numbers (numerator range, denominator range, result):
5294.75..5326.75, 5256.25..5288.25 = 1.10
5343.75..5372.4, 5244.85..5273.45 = 1.11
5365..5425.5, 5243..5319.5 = 1.05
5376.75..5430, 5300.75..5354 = 1.03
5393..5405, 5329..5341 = 1.09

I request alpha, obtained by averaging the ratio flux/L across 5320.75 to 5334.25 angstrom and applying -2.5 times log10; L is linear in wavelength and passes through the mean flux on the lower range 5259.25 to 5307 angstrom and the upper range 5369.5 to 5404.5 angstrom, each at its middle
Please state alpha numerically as 0.01 mag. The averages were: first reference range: 5.83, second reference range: 6.13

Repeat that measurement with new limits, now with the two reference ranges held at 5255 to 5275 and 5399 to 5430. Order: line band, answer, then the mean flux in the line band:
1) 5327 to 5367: -0.04 mag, 5.96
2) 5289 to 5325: -0.10 mag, 6.18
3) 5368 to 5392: -0.05 mag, 6.11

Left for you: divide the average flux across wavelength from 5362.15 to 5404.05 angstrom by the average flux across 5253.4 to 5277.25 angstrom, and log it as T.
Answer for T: 1.1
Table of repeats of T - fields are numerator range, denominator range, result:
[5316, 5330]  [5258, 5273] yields 1.07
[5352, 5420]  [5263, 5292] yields 1.06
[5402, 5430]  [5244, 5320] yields 1.00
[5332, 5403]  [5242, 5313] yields 1.02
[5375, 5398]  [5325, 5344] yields 1.08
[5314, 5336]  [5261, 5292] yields 1.04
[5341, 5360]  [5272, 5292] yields 1.01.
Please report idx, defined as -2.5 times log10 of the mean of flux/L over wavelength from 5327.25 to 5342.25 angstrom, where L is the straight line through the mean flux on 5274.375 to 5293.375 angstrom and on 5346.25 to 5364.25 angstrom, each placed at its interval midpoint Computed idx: 0.07 mag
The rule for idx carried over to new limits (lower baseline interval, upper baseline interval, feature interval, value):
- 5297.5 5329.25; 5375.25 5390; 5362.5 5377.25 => 0.01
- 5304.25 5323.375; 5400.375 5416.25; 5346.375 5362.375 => 0.01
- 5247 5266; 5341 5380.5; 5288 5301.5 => -0.02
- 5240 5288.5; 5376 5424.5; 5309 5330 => -0.02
